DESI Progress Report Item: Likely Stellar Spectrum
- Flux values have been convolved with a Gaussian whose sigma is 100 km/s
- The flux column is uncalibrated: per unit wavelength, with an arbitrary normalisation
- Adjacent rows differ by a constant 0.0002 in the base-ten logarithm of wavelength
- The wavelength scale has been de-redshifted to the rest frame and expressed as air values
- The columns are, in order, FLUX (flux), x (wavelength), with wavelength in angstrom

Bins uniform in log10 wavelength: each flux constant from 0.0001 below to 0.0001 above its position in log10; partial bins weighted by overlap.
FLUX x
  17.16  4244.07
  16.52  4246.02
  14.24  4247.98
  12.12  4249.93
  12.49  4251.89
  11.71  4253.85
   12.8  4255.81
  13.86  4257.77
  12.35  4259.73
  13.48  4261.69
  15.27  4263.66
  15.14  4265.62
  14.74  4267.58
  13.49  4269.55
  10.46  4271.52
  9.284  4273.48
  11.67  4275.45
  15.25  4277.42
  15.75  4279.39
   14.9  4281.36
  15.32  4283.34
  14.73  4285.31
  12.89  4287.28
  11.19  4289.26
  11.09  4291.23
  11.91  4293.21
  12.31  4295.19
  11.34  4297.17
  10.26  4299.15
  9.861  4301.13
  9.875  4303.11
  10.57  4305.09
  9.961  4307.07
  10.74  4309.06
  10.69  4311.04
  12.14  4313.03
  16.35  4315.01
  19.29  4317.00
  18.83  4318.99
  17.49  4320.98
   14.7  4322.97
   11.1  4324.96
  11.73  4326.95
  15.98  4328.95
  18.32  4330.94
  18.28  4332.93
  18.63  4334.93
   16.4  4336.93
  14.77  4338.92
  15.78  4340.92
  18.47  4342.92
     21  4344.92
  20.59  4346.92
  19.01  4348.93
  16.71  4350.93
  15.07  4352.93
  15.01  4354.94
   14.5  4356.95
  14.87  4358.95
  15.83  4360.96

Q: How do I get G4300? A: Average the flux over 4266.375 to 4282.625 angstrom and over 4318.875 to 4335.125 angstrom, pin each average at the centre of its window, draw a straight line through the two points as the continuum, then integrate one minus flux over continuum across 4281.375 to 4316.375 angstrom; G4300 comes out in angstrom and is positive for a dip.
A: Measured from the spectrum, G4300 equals 5.9 angstrom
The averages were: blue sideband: 13.3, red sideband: 15.8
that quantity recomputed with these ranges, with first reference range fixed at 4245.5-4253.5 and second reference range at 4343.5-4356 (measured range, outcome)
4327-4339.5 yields 0.3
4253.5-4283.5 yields 1.9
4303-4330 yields 4.6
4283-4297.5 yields 2.6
